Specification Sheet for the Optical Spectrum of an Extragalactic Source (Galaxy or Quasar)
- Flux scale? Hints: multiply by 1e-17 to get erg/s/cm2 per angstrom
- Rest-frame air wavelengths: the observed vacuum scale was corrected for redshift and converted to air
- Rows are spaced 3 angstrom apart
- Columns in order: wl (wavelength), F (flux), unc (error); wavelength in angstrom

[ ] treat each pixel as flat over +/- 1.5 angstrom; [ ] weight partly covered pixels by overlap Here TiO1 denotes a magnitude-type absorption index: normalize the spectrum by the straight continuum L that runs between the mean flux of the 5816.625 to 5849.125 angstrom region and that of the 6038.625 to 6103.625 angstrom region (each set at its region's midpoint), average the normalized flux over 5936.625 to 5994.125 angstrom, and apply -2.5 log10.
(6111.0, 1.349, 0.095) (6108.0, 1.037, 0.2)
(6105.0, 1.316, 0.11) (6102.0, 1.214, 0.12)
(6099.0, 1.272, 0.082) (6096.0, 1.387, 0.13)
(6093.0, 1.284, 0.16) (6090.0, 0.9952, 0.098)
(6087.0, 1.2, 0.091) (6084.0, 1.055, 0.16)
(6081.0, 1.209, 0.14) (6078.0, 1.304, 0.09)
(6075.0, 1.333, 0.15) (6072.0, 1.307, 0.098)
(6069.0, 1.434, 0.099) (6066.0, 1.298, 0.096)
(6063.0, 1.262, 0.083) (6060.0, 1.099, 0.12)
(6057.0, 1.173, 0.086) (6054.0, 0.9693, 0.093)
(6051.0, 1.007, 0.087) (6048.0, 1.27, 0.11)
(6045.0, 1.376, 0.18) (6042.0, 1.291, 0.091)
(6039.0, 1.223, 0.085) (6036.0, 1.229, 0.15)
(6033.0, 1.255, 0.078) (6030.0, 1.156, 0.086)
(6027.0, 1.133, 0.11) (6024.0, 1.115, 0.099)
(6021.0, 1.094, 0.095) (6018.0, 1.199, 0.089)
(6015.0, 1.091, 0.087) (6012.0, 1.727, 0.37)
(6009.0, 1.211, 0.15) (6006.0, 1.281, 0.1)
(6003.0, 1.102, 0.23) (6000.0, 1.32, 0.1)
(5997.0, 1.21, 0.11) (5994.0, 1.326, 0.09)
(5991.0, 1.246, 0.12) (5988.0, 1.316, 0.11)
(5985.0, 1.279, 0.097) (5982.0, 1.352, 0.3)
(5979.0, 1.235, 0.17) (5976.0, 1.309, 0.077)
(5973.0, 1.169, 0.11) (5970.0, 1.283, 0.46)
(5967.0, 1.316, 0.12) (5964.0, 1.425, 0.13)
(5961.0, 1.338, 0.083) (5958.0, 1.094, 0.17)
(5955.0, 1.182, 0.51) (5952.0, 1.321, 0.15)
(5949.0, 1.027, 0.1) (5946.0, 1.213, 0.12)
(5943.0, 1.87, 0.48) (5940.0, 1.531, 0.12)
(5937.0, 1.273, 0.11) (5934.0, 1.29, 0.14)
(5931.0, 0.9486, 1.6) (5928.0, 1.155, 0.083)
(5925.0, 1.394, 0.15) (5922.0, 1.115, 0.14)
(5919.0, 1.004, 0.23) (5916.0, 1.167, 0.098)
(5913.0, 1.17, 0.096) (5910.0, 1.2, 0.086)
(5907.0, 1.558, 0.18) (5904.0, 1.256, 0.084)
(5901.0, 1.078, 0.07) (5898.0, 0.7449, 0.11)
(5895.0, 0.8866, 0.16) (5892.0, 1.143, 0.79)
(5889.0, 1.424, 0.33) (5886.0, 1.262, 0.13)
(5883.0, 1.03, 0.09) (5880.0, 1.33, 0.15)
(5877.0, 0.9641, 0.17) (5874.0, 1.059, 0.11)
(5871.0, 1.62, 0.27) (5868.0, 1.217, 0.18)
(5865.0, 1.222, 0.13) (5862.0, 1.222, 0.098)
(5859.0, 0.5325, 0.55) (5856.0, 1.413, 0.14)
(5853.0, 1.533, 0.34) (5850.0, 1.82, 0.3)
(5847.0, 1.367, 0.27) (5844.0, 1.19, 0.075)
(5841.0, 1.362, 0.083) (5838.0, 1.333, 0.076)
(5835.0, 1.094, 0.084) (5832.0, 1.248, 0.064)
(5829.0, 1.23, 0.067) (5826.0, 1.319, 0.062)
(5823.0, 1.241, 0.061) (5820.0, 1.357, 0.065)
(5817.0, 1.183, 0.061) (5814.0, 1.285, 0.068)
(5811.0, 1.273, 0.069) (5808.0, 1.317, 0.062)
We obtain -0.05 mag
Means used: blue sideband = 1.28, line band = 1.31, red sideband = 1.23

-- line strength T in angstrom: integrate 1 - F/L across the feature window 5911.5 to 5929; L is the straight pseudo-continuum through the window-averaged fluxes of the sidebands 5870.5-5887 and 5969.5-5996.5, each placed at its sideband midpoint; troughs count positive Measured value 0.8 angstrom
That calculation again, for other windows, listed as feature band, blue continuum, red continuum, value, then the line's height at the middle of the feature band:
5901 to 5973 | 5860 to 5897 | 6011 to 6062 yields -4.4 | 1.19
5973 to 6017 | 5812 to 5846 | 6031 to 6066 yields -2.4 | 1.21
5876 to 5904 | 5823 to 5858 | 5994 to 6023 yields 4.4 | 1.31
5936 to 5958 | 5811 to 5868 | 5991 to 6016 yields -0.8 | 1.28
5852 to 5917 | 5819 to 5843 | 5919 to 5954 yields 4.6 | 1.27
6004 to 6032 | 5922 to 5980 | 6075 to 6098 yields 0.6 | 1.25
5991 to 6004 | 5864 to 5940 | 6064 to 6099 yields -0.2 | 1.22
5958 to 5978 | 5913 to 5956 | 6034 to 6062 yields -1.0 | 1.23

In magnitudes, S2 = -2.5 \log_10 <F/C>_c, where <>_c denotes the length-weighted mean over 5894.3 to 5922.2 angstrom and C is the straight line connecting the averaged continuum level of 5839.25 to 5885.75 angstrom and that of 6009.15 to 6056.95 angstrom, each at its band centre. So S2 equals 0.11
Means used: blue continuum 1.26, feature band 1.12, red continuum 1.21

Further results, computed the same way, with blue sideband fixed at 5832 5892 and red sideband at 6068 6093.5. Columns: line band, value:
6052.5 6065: 0.092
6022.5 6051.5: 0.021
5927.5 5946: -0.079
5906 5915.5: -0.024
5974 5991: -0.040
